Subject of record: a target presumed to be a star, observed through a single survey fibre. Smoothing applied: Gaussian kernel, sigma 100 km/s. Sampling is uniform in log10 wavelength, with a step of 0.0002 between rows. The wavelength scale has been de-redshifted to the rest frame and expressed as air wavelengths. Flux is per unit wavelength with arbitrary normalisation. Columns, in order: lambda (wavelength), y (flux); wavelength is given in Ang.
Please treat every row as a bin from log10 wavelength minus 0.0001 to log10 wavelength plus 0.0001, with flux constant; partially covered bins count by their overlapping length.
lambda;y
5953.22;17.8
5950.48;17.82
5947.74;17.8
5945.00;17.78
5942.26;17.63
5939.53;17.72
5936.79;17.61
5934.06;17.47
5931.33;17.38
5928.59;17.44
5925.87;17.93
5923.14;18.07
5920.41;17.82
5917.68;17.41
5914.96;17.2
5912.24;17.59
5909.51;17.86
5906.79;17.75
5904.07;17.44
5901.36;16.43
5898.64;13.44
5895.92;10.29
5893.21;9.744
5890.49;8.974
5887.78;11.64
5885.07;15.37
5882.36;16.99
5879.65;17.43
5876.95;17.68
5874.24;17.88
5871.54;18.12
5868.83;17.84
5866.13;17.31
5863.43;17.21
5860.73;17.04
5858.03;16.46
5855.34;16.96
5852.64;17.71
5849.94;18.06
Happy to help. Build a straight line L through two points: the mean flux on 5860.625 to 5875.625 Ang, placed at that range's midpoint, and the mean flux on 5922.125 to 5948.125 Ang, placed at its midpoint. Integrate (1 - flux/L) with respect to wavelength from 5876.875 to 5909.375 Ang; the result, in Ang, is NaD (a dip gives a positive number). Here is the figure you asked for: 5.9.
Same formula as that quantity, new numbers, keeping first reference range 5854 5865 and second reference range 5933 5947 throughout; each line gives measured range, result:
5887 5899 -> 4.65 Ang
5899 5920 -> 0.20 Ang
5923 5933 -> -0.06 Ang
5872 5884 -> -0.28 Ang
